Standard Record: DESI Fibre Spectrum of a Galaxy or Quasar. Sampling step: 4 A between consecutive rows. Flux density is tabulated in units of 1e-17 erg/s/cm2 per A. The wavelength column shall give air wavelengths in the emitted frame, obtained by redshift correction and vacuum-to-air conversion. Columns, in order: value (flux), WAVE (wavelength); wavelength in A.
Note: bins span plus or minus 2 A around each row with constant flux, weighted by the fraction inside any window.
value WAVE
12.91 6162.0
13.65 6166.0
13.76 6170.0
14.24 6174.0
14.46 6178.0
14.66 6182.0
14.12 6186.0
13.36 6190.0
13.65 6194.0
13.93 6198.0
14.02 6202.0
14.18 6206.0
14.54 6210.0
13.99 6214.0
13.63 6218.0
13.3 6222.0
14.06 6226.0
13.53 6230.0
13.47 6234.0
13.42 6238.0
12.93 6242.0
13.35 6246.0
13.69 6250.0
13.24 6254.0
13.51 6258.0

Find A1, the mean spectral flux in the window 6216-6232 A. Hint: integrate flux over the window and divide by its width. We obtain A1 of 13.6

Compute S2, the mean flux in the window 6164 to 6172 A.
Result 13.7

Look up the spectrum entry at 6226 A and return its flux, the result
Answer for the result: 14.06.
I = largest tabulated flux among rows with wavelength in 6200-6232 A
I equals 14.54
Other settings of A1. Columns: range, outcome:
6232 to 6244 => 13.3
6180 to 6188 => 14.4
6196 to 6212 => 14.2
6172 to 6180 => 14.4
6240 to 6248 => 13.1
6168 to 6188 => 14.2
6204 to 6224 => 13.9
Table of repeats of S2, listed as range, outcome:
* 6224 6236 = 13.7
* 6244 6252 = 13.5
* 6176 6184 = 14.6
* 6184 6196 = 13.7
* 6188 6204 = 13.7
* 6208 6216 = 14.3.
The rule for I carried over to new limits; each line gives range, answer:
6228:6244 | 13.53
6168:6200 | 14.66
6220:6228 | 14.06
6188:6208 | 14.18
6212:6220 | 13.99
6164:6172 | 13.76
